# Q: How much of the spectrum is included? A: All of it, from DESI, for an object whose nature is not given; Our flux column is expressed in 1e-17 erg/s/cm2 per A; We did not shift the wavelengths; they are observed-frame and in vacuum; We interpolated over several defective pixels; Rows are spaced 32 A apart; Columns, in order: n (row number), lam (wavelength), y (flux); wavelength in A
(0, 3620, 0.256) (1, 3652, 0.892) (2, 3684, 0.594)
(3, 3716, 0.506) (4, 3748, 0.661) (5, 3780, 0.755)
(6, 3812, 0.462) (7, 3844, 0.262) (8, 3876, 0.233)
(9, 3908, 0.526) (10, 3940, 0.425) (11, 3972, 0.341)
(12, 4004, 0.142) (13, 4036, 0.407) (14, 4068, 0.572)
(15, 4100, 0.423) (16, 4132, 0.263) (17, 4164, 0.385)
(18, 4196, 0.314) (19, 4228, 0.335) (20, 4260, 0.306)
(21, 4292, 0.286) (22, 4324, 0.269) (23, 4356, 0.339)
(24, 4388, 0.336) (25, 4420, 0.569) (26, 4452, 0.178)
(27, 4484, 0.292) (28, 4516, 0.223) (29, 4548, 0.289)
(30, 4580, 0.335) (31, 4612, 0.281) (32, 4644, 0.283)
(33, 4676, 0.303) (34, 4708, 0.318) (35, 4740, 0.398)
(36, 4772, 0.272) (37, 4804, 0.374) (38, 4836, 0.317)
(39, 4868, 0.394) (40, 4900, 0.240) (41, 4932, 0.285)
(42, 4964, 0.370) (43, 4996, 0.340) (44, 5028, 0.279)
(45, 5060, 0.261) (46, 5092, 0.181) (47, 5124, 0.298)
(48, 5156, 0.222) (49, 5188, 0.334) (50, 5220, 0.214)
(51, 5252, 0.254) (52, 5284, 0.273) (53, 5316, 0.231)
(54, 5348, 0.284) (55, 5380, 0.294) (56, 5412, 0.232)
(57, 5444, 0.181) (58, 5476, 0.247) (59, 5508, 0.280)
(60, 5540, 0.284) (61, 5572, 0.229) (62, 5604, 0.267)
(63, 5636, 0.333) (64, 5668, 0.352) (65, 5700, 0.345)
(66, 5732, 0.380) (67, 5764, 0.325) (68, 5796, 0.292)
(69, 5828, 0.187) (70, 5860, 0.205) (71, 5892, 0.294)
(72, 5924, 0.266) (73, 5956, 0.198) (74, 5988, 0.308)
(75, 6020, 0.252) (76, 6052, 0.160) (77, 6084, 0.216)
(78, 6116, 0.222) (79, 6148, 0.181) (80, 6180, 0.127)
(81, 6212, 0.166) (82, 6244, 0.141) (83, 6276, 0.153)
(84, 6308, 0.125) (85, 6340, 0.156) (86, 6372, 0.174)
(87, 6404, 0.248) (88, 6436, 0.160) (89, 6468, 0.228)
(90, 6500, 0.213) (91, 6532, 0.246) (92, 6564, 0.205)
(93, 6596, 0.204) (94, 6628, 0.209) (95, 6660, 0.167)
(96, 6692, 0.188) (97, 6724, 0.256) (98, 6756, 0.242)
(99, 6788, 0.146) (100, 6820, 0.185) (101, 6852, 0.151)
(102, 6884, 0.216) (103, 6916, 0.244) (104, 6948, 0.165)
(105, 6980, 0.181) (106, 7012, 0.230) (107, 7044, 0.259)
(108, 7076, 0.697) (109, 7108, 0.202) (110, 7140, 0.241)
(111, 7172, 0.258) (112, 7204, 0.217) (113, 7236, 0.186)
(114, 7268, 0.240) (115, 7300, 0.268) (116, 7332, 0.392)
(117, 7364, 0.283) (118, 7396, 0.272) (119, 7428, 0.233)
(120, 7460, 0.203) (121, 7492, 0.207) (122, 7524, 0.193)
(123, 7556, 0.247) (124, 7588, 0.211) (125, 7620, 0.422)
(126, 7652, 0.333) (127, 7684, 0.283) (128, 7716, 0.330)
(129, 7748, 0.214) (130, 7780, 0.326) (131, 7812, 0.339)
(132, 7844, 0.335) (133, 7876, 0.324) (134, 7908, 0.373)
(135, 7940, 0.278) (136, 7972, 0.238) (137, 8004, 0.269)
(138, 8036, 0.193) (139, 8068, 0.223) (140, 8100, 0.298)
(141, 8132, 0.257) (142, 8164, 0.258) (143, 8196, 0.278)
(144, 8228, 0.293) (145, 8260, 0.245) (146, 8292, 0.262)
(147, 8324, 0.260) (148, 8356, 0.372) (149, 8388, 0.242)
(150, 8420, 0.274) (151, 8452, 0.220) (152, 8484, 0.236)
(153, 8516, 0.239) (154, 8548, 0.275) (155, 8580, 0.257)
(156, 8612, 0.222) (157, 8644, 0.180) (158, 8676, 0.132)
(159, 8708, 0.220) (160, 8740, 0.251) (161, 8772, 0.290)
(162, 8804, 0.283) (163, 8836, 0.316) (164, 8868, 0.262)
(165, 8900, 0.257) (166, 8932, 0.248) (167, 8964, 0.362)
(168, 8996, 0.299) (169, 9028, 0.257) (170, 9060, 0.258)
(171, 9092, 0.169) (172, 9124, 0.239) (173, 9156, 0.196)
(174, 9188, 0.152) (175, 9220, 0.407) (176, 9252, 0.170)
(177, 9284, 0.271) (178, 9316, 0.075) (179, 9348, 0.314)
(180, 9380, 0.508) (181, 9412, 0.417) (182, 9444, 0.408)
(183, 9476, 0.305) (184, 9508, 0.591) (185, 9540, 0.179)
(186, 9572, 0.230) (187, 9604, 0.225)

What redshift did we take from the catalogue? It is 0.896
